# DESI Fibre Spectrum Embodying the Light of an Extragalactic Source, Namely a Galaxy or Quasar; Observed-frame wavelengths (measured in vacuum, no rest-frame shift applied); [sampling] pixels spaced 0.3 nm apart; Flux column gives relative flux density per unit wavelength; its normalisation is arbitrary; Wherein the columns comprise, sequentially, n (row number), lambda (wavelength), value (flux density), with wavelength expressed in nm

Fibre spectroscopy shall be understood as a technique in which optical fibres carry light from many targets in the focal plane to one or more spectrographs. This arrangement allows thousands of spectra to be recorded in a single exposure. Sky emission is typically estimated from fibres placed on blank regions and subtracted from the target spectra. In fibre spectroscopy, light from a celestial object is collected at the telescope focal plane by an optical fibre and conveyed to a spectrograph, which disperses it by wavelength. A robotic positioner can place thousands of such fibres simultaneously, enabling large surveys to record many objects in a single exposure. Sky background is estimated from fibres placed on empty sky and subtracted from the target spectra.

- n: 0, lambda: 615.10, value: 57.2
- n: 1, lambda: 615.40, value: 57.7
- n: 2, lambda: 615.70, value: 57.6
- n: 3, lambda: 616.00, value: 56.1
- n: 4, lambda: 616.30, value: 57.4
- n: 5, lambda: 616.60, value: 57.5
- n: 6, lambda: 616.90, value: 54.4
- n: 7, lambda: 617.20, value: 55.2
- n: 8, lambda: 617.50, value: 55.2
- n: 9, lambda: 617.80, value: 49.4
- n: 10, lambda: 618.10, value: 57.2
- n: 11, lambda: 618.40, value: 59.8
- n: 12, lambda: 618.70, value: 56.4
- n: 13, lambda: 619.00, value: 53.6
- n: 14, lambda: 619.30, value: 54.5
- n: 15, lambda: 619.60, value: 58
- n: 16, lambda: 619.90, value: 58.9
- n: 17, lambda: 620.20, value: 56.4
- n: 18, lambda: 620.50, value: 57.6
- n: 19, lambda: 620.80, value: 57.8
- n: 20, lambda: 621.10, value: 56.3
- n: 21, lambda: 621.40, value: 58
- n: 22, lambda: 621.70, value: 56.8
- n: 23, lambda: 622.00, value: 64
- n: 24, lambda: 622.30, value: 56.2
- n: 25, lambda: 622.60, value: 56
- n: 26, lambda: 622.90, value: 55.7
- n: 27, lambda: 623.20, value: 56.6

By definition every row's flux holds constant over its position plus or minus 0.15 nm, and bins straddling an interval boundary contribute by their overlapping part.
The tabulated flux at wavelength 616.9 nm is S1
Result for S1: 54.4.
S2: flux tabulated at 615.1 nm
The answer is 57.2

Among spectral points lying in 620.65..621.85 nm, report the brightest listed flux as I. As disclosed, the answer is 58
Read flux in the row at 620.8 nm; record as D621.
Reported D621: 57.8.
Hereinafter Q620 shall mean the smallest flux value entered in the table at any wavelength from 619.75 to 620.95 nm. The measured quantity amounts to 56.4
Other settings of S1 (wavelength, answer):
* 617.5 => 55.2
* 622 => 64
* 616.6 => 57.5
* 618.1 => 57.2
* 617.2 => 55.2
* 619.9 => 58.9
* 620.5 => 57.6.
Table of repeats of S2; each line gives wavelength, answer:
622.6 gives 56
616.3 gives 57.4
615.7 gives 57.6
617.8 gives 49.4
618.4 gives 59.8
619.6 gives 58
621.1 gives 56.3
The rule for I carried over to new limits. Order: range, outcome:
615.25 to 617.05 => 57.7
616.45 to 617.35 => 57.5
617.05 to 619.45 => 59.8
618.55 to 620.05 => 58.9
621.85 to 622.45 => 64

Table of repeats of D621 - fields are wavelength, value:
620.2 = 56.4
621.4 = 58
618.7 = 56.4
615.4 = 57.7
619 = 53.6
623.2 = 56.6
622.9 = 55.7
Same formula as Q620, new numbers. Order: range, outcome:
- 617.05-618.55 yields 49.4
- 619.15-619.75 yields 54.5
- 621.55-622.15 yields 56.8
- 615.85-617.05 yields 54.4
